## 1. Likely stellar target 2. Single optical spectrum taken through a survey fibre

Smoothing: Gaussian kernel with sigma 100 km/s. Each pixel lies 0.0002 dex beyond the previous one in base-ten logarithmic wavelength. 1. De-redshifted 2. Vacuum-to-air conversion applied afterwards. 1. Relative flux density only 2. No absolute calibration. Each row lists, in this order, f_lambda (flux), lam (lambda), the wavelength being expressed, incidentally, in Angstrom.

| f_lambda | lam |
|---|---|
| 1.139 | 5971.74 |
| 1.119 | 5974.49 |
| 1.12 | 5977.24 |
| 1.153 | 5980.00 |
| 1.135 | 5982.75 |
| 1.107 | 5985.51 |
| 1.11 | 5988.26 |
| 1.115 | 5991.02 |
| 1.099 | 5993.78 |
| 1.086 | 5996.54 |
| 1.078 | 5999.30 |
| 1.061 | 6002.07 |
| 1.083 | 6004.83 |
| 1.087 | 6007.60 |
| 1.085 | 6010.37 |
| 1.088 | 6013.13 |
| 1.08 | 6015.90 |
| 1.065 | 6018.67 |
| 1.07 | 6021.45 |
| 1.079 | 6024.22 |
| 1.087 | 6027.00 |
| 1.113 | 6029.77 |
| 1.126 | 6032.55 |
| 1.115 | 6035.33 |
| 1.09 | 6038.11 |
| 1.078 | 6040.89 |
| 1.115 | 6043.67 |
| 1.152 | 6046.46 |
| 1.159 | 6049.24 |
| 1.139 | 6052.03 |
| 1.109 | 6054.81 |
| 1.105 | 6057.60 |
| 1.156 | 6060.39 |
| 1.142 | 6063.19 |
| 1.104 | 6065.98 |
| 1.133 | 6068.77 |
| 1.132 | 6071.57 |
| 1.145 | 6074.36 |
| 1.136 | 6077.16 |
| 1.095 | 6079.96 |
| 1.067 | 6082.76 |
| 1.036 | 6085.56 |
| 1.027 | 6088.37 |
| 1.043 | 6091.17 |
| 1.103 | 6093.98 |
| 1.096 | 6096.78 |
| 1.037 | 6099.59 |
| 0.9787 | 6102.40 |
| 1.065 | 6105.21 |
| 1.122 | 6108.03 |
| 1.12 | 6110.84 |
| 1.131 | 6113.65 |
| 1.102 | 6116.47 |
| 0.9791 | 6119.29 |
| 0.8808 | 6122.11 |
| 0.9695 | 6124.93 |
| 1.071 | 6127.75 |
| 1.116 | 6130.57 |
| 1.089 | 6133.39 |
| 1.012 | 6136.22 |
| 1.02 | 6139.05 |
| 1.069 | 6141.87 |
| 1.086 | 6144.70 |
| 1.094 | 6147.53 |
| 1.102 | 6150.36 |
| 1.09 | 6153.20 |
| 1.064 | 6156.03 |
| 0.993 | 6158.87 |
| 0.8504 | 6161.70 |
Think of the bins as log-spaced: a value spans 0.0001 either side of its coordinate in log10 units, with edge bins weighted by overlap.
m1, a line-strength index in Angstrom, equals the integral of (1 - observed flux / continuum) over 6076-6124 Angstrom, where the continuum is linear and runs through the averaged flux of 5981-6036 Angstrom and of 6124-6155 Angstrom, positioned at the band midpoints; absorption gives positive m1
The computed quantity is 0.7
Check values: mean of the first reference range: 1.09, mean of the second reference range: 1.07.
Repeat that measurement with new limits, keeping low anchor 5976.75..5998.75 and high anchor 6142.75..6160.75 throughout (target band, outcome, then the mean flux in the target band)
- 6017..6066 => -0.6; 1.11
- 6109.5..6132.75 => 0.6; 1.05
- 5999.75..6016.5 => 0.4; 1.08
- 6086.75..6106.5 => 0.6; 1.05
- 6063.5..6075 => -0.4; 1.13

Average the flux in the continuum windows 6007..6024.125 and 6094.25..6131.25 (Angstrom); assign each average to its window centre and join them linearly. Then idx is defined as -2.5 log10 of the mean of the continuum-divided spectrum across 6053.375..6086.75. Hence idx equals -0.05 mag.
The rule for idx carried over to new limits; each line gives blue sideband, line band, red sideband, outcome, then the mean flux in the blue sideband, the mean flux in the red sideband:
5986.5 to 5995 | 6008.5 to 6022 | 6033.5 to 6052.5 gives 0.036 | 1.11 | 1.12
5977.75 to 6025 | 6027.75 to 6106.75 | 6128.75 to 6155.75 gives -0.015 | 1.09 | 1.07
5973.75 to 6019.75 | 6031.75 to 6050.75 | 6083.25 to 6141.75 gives -0.039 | 1.1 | 1.05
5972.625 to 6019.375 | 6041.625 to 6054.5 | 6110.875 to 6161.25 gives -0.054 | 1.1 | 1.05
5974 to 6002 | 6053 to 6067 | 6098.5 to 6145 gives -0.047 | 1.11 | 1.05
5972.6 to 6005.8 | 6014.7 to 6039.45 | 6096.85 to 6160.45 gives 0.001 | 1.11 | 1.05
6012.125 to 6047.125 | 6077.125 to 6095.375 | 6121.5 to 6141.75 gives -0.007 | 1.1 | 1.03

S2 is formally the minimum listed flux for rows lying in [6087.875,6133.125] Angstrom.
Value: 0.8808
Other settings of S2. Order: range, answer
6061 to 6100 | 1.027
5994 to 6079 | 1.061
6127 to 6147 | 1.012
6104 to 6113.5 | 1.065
